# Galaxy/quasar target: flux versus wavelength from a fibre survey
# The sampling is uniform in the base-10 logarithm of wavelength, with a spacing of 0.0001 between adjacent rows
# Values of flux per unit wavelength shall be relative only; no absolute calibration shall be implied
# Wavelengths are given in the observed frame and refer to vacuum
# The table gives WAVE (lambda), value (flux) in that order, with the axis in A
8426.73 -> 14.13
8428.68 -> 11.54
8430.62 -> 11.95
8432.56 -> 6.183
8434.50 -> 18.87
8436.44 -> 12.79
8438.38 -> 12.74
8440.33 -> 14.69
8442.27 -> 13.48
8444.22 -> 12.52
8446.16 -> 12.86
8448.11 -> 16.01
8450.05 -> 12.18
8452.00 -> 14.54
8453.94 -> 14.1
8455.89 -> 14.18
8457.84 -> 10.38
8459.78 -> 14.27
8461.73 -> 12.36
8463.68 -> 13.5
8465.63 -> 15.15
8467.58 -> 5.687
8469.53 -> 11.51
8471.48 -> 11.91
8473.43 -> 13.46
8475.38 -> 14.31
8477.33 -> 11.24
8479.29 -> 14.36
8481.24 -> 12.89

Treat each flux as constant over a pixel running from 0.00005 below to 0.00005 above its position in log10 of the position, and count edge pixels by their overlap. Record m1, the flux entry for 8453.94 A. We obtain 14.1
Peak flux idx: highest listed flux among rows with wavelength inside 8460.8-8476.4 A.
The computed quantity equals 15.15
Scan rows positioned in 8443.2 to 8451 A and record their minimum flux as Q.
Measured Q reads 12.18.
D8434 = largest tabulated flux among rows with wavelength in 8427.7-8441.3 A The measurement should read 18.87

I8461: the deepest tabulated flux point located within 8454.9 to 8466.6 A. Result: 10.38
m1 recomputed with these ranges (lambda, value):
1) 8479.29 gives 14.36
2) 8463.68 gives 13.5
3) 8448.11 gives 16.01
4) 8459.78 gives 14.27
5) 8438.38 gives 12.74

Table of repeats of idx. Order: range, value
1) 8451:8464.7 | 14.54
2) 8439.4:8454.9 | 16.01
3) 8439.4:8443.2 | 14.69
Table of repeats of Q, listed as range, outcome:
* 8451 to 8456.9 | 14.1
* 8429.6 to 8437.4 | 6.183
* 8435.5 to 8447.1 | 12.52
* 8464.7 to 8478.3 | 5.687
